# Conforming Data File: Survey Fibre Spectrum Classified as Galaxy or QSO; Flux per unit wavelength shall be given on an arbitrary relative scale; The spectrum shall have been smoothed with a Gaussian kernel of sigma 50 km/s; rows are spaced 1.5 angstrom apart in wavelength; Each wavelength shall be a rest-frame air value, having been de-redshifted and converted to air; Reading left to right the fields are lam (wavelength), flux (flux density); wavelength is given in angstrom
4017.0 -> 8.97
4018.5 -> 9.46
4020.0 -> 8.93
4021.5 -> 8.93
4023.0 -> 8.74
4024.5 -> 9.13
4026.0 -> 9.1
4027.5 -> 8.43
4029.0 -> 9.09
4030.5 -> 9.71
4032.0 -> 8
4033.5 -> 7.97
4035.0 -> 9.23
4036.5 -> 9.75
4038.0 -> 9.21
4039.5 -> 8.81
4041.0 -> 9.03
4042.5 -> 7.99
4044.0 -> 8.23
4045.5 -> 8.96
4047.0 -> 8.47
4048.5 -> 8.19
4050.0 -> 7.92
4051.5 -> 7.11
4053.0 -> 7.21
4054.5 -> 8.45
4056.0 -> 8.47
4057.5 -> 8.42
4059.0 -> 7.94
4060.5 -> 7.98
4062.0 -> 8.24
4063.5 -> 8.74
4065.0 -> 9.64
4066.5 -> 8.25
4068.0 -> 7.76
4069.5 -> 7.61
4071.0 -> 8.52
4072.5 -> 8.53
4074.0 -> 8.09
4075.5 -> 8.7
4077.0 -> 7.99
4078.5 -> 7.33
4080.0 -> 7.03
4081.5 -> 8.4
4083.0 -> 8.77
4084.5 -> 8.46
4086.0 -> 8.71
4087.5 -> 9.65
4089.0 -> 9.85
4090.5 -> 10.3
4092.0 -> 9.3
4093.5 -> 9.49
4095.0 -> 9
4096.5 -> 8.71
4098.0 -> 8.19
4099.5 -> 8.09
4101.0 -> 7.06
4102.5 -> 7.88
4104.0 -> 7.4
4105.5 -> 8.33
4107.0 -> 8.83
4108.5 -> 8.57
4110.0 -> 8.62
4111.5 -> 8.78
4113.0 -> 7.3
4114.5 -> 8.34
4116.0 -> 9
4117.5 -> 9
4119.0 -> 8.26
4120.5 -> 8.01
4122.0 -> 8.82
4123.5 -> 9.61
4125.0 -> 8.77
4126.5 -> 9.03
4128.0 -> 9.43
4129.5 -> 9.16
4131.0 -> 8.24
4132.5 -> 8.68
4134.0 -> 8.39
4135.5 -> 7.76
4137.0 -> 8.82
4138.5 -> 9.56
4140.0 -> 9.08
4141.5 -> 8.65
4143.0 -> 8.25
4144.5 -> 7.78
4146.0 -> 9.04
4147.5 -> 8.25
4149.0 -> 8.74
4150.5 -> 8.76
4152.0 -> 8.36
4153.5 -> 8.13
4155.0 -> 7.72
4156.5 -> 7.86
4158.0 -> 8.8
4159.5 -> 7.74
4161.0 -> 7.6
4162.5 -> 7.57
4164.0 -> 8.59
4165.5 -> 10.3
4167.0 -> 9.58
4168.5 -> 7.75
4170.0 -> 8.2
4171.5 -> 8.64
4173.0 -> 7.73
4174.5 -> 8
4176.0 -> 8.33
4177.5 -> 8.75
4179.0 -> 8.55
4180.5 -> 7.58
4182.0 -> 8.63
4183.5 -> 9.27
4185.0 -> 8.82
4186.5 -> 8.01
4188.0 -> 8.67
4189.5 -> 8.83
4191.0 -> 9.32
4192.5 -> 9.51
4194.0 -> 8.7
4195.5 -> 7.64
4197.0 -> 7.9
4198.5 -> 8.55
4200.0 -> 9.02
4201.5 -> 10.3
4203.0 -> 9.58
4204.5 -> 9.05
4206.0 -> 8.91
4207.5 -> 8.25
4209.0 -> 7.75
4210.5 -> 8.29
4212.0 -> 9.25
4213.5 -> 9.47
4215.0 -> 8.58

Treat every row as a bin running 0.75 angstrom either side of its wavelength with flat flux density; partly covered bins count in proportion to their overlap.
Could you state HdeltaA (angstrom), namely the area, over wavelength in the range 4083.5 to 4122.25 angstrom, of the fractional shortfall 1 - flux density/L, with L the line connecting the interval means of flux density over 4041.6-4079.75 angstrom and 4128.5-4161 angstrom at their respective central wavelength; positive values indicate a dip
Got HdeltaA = -1.4 angstrom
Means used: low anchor 8.18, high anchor 8.45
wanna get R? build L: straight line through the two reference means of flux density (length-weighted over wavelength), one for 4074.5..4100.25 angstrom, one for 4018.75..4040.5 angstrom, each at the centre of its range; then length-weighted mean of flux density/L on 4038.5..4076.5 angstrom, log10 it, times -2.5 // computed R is 0.07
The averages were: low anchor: 8.94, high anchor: 8.7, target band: 8.29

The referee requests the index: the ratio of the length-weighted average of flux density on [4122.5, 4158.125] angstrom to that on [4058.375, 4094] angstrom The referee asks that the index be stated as 1.0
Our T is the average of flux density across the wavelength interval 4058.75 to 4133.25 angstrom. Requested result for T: 8.53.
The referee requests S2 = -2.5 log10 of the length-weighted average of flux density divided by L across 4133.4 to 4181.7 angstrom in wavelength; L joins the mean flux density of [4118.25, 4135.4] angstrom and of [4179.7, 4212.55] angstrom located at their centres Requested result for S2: 0.04 mag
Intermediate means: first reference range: 8.73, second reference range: 8.72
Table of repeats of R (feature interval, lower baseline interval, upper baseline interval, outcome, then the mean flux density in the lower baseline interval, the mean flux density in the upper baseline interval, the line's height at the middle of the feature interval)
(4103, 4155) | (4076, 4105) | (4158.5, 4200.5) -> -0.01 mag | 8.51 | 8.49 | 8.5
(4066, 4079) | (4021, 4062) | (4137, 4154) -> 0.06 mag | 8.53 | 8.62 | 8.55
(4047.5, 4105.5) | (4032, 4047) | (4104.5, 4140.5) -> 0.05 mag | 8.74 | 8.67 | 8.71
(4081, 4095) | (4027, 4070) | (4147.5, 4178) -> -0.10 mag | 8.45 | 8.35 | 8.41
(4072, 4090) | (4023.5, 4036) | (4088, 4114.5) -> 0.02 mag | 8.85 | 8.57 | 8.65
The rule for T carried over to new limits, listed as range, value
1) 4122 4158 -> 8.62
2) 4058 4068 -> 8.41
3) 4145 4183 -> 8.37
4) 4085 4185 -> 8.56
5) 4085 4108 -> 8.71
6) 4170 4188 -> 8.4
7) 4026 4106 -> 8.47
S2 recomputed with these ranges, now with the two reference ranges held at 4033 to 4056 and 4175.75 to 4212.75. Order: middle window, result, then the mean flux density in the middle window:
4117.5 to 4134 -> -0.026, 8.79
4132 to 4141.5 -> -0.014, 8.71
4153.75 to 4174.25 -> 0.045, 8.3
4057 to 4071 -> 0.023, 8.3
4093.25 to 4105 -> 0.047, 8.18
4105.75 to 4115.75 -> 0.016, 8.43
